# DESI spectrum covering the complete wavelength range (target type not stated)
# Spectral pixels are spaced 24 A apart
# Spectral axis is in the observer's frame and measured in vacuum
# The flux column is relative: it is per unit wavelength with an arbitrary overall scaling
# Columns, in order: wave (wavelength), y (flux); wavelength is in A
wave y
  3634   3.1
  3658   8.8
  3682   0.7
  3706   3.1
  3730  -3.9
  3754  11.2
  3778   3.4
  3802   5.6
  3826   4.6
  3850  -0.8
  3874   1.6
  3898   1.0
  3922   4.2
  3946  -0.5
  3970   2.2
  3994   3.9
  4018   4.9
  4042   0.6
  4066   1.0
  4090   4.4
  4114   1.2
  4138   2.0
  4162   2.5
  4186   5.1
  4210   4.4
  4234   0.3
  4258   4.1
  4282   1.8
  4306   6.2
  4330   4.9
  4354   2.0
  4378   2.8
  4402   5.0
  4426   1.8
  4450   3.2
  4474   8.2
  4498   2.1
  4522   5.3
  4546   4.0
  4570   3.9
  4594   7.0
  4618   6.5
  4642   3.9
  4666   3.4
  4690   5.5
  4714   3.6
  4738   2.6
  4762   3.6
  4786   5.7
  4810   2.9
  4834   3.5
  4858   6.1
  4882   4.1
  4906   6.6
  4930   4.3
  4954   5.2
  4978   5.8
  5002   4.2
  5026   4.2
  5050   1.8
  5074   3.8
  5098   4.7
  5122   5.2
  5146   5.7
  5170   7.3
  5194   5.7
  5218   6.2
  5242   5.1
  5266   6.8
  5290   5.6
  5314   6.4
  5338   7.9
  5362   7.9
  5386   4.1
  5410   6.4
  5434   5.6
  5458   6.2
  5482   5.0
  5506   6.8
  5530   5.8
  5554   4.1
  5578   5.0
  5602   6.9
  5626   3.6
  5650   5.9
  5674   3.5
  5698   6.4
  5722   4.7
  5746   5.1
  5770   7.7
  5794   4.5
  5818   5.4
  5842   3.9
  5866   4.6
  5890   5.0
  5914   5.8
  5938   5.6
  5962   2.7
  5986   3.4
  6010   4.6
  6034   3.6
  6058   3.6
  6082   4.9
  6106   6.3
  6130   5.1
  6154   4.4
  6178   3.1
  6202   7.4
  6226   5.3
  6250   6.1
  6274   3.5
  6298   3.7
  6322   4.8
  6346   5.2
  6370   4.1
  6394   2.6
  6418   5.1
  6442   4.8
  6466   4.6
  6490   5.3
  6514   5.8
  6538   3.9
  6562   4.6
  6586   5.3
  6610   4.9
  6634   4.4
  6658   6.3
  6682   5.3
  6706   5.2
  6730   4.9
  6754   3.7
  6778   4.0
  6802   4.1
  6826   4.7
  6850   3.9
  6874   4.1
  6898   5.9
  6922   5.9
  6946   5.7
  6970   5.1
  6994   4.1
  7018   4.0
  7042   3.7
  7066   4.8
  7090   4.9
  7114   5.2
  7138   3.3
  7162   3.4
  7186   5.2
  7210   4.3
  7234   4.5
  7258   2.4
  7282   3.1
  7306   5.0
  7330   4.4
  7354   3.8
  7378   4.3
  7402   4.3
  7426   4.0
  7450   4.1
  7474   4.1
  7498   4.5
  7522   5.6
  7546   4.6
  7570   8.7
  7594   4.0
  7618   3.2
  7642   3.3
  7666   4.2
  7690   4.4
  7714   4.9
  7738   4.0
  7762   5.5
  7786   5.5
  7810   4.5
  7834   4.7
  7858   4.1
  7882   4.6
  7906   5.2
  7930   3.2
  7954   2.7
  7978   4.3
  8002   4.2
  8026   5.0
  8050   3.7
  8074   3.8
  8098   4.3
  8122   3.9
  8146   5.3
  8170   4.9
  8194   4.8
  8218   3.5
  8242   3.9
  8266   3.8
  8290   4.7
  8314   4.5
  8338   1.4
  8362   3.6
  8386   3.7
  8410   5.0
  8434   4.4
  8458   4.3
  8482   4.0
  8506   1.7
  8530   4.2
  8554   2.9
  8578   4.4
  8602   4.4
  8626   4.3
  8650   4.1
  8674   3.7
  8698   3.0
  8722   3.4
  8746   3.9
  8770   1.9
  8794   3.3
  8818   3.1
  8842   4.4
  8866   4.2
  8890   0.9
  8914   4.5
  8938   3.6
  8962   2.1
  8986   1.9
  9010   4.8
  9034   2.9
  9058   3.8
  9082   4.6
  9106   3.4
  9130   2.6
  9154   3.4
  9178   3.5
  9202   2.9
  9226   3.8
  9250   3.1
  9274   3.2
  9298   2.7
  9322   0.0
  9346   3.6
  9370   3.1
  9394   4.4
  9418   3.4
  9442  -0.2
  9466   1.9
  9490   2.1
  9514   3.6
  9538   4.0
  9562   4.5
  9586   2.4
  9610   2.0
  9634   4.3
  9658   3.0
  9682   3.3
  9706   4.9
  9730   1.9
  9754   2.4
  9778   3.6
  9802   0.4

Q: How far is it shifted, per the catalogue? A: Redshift 0.15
